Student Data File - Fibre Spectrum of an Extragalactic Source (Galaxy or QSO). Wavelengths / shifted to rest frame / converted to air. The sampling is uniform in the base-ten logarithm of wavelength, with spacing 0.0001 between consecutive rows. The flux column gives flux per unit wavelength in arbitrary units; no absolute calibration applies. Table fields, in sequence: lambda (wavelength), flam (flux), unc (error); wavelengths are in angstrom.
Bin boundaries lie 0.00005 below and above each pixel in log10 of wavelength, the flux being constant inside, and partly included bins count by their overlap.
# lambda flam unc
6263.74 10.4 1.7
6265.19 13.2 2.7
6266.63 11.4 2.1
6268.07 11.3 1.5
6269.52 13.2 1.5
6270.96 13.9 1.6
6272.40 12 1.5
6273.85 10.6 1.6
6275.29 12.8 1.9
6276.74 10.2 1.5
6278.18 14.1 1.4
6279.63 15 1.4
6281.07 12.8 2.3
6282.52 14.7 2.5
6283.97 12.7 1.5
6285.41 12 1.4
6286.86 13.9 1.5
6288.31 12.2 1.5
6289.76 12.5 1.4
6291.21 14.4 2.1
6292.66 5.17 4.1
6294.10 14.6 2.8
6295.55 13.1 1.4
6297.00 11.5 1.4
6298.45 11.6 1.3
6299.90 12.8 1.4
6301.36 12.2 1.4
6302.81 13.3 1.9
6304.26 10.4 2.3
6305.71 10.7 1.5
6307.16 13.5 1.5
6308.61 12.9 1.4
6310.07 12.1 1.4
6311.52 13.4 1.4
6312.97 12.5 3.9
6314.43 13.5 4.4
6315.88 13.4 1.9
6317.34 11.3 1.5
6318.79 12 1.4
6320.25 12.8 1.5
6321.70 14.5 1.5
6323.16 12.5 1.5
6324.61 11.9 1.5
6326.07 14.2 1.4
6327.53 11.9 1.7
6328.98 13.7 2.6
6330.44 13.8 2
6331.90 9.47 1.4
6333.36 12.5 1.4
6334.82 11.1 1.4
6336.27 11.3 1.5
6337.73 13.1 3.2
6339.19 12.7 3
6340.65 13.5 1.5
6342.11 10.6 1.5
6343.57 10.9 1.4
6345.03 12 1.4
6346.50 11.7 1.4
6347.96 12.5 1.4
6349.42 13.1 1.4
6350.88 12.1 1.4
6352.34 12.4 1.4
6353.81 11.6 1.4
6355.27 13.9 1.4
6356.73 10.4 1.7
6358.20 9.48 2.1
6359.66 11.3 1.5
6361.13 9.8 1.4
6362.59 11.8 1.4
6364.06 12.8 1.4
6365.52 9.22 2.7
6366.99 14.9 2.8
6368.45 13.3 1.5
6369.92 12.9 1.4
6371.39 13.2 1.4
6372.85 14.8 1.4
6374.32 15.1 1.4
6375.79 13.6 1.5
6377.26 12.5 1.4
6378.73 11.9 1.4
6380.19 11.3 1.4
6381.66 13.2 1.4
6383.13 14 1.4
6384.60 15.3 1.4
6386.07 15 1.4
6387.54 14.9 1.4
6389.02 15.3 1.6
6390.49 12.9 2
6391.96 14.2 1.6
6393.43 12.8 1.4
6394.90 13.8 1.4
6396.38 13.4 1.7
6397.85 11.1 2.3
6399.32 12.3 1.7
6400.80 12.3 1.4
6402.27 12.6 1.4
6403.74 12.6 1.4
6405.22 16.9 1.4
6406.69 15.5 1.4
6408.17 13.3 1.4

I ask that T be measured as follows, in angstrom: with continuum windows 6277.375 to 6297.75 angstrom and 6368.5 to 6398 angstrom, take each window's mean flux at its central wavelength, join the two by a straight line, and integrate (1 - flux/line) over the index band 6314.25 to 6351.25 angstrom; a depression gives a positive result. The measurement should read 2.2 angstrom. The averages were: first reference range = 12.8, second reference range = 13.6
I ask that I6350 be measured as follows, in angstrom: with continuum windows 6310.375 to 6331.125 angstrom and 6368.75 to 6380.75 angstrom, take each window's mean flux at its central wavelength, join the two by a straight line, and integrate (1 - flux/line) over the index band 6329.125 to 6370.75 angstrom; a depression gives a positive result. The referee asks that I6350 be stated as 3.6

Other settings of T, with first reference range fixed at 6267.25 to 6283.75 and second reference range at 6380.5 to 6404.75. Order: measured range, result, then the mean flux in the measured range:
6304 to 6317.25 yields 0.5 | 12.5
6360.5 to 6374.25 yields 0.7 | 12.7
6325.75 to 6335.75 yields 0.6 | 12.3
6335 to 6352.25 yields 1.4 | 12.1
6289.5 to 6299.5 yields 0.8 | 11.8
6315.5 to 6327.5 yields 0.3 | 12.7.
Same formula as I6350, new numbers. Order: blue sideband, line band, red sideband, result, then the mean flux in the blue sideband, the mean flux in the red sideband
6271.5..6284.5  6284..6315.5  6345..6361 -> 0.4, 12.8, 11.8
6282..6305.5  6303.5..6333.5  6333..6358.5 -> -1.0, 12.3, 12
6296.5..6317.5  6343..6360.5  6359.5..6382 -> 1.1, 12.4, 12.6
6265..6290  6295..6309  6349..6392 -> 0.6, 12.7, 12.9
